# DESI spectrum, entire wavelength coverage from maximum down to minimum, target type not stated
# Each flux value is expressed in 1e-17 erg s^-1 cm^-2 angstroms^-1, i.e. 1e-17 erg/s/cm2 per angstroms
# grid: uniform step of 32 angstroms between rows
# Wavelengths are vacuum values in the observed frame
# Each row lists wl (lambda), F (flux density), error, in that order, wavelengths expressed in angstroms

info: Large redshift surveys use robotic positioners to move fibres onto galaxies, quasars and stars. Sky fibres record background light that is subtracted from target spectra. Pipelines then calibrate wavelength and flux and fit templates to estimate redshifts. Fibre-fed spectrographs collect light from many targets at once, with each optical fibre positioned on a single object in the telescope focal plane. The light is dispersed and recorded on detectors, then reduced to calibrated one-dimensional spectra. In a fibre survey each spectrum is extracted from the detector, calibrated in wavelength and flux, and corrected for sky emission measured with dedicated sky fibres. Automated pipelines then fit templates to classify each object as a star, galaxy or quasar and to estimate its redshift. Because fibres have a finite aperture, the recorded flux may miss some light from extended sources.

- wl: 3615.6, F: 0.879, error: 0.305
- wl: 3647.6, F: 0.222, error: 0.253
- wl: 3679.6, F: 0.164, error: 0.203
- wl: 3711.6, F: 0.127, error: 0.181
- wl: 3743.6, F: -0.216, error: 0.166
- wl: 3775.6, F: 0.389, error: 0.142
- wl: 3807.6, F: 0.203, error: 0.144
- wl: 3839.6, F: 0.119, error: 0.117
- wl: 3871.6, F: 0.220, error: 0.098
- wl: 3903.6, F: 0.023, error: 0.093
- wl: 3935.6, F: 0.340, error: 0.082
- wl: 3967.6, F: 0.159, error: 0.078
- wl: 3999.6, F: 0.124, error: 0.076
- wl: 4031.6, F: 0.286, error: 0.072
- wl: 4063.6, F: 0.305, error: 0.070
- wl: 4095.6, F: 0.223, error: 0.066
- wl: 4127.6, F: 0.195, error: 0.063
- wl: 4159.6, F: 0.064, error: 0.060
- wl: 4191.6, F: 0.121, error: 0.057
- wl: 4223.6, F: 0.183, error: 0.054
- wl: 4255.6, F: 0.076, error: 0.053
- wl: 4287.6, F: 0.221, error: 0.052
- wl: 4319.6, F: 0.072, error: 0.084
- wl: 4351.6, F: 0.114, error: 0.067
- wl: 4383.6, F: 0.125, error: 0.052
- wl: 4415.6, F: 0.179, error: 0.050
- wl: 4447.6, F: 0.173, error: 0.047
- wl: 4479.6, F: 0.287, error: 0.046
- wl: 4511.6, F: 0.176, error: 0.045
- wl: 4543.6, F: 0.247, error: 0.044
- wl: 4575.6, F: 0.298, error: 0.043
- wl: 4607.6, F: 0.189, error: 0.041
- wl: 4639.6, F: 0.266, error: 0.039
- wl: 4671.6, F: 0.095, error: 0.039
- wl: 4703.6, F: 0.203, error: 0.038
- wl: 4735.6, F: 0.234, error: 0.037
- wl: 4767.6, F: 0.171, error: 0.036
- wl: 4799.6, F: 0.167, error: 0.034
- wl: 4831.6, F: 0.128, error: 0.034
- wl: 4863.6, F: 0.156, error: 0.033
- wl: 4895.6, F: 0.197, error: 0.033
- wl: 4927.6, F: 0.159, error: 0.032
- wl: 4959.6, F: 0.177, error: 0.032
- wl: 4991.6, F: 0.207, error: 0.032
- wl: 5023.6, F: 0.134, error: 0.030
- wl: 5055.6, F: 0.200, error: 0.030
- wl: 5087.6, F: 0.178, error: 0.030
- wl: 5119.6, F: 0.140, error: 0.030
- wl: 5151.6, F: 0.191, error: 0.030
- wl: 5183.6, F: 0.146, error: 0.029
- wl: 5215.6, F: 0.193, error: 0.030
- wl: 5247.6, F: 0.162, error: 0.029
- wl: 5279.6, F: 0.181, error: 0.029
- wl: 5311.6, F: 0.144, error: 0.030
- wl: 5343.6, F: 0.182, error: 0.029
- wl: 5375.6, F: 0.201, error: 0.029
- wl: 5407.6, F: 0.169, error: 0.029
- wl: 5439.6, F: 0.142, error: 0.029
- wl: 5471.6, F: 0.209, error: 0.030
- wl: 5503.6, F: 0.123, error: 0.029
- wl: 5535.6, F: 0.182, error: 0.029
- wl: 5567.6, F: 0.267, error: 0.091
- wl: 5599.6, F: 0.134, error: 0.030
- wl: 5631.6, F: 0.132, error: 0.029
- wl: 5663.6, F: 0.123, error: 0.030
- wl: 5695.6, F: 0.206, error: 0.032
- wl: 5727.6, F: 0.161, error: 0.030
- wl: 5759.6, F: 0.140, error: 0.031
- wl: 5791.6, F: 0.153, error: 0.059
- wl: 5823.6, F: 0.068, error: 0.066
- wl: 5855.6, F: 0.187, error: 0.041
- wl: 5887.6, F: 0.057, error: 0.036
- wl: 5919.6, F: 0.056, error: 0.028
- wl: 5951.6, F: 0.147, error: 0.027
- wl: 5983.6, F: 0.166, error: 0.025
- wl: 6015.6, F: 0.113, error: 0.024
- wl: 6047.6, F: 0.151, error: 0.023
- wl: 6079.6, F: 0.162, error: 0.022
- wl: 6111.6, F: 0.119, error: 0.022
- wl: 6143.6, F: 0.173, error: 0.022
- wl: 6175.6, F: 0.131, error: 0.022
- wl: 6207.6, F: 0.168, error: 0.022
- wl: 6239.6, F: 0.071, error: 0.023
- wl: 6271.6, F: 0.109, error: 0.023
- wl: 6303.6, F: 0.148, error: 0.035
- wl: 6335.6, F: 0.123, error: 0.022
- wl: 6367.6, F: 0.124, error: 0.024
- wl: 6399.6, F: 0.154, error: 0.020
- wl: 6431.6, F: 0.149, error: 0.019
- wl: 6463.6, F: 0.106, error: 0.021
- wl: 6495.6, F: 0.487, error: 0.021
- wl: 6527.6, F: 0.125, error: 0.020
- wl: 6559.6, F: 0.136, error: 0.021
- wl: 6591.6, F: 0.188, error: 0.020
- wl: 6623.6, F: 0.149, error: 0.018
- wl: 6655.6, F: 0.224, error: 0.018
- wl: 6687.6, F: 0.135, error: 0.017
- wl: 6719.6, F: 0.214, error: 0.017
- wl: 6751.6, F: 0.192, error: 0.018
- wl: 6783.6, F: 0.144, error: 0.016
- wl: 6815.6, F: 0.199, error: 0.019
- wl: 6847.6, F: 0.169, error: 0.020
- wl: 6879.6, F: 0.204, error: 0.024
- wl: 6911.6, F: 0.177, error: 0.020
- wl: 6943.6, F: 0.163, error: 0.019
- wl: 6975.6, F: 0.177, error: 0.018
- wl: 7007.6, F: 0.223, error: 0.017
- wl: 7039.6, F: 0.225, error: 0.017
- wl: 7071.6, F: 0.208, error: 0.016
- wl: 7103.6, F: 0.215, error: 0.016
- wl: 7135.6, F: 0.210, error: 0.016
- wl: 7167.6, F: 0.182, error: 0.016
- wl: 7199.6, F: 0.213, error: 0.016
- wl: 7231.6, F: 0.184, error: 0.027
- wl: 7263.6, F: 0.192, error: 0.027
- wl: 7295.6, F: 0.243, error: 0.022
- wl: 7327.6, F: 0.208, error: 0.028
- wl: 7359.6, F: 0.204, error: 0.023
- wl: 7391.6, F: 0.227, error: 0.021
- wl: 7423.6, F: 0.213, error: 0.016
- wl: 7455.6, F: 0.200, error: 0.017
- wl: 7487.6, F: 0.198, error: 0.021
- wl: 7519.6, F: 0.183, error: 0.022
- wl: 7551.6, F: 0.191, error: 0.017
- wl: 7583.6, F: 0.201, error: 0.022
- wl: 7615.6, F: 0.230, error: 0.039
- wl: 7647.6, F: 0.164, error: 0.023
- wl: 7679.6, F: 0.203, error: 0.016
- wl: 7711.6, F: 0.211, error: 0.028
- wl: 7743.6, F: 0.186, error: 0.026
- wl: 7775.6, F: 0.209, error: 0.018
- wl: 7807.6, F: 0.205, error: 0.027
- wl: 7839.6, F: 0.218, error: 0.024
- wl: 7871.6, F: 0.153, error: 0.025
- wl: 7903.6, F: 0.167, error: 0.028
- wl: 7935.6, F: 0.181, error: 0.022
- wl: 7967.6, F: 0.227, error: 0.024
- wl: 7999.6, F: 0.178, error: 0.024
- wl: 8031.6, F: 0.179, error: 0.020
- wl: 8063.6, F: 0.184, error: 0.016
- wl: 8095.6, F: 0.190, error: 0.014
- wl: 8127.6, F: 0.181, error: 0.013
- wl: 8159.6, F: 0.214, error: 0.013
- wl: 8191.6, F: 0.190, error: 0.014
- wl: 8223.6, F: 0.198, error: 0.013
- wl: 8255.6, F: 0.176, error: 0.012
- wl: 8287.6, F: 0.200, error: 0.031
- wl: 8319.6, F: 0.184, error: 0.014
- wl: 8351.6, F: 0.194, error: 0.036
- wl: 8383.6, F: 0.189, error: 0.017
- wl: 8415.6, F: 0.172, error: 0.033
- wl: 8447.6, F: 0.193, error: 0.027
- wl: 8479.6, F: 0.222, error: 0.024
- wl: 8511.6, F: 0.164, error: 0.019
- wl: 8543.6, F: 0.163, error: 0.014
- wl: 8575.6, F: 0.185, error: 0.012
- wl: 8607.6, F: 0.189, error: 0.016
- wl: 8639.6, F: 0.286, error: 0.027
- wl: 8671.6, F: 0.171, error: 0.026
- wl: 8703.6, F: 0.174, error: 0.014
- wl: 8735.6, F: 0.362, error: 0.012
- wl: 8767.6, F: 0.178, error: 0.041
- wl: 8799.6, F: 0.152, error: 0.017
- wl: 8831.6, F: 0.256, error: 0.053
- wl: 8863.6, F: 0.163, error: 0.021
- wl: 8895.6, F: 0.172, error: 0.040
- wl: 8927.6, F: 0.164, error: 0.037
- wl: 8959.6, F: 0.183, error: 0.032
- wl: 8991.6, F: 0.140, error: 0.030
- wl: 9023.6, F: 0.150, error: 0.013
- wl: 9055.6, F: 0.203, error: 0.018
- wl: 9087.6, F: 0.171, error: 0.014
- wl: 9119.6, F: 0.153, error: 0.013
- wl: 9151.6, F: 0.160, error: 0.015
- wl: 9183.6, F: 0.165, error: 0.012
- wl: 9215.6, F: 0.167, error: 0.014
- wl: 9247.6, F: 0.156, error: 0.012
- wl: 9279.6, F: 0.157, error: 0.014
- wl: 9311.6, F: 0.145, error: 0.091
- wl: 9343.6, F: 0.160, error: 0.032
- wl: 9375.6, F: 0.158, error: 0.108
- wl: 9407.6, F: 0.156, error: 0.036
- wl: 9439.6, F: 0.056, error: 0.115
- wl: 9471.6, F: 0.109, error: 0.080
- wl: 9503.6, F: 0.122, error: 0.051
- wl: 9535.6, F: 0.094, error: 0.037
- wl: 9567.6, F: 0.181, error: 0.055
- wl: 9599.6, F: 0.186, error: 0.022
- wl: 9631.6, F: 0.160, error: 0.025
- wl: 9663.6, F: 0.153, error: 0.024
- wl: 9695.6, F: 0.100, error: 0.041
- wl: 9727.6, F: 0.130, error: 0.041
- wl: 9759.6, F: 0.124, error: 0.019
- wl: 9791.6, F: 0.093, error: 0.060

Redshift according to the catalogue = 0.74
